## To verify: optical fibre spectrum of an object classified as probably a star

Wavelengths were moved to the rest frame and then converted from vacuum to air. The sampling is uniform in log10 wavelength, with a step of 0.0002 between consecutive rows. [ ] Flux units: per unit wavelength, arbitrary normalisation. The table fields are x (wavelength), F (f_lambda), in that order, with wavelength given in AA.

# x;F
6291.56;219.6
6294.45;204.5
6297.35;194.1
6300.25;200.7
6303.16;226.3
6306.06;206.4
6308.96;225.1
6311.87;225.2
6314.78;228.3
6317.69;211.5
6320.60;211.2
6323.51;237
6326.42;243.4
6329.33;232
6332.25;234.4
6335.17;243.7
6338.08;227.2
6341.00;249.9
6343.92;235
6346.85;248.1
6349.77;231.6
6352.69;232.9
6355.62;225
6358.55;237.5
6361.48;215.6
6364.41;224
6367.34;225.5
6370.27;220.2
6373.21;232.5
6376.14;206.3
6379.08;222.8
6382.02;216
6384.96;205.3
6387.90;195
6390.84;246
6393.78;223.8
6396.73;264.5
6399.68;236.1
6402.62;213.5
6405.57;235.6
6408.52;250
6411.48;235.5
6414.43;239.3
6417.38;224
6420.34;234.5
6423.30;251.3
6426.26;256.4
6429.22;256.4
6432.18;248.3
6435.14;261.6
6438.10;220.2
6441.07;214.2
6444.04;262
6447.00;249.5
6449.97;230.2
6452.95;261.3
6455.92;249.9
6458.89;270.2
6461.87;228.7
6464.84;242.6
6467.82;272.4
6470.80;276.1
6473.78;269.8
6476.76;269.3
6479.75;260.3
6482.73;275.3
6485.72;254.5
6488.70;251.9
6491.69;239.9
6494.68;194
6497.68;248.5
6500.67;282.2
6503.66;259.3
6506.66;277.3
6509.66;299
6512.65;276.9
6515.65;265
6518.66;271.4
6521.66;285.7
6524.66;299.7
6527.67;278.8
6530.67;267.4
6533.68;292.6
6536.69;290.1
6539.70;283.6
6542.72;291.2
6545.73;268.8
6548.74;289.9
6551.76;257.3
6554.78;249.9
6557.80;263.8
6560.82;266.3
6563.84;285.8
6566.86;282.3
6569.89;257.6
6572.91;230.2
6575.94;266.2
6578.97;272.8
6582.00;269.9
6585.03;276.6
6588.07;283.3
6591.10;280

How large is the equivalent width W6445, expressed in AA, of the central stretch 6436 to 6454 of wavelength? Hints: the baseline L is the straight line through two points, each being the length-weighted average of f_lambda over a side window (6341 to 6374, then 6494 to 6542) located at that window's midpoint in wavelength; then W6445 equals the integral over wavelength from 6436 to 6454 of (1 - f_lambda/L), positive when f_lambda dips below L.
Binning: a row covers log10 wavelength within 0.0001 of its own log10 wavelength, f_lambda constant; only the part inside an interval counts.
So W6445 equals 1.06 AA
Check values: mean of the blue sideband 231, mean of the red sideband 275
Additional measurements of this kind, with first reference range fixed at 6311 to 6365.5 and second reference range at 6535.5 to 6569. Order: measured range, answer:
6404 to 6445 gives 1.17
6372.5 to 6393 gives 1.97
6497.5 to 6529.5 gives -1.29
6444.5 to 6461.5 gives 0.23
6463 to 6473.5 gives -0.22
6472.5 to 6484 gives -0.39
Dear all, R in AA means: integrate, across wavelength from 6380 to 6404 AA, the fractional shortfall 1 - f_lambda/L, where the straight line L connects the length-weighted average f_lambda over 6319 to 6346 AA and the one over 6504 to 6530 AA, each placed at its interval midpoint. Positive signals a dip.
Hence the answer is 2.4 AA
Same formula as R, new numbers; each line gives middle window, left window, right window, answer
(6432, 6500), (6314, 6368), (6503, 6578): 2.06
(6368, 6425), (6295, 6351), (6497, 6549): 3.93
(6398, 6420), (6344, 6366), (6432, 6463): 0.50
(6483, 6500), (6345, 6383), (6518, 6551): 1.66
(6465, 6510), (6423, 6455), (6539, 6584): -0.92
